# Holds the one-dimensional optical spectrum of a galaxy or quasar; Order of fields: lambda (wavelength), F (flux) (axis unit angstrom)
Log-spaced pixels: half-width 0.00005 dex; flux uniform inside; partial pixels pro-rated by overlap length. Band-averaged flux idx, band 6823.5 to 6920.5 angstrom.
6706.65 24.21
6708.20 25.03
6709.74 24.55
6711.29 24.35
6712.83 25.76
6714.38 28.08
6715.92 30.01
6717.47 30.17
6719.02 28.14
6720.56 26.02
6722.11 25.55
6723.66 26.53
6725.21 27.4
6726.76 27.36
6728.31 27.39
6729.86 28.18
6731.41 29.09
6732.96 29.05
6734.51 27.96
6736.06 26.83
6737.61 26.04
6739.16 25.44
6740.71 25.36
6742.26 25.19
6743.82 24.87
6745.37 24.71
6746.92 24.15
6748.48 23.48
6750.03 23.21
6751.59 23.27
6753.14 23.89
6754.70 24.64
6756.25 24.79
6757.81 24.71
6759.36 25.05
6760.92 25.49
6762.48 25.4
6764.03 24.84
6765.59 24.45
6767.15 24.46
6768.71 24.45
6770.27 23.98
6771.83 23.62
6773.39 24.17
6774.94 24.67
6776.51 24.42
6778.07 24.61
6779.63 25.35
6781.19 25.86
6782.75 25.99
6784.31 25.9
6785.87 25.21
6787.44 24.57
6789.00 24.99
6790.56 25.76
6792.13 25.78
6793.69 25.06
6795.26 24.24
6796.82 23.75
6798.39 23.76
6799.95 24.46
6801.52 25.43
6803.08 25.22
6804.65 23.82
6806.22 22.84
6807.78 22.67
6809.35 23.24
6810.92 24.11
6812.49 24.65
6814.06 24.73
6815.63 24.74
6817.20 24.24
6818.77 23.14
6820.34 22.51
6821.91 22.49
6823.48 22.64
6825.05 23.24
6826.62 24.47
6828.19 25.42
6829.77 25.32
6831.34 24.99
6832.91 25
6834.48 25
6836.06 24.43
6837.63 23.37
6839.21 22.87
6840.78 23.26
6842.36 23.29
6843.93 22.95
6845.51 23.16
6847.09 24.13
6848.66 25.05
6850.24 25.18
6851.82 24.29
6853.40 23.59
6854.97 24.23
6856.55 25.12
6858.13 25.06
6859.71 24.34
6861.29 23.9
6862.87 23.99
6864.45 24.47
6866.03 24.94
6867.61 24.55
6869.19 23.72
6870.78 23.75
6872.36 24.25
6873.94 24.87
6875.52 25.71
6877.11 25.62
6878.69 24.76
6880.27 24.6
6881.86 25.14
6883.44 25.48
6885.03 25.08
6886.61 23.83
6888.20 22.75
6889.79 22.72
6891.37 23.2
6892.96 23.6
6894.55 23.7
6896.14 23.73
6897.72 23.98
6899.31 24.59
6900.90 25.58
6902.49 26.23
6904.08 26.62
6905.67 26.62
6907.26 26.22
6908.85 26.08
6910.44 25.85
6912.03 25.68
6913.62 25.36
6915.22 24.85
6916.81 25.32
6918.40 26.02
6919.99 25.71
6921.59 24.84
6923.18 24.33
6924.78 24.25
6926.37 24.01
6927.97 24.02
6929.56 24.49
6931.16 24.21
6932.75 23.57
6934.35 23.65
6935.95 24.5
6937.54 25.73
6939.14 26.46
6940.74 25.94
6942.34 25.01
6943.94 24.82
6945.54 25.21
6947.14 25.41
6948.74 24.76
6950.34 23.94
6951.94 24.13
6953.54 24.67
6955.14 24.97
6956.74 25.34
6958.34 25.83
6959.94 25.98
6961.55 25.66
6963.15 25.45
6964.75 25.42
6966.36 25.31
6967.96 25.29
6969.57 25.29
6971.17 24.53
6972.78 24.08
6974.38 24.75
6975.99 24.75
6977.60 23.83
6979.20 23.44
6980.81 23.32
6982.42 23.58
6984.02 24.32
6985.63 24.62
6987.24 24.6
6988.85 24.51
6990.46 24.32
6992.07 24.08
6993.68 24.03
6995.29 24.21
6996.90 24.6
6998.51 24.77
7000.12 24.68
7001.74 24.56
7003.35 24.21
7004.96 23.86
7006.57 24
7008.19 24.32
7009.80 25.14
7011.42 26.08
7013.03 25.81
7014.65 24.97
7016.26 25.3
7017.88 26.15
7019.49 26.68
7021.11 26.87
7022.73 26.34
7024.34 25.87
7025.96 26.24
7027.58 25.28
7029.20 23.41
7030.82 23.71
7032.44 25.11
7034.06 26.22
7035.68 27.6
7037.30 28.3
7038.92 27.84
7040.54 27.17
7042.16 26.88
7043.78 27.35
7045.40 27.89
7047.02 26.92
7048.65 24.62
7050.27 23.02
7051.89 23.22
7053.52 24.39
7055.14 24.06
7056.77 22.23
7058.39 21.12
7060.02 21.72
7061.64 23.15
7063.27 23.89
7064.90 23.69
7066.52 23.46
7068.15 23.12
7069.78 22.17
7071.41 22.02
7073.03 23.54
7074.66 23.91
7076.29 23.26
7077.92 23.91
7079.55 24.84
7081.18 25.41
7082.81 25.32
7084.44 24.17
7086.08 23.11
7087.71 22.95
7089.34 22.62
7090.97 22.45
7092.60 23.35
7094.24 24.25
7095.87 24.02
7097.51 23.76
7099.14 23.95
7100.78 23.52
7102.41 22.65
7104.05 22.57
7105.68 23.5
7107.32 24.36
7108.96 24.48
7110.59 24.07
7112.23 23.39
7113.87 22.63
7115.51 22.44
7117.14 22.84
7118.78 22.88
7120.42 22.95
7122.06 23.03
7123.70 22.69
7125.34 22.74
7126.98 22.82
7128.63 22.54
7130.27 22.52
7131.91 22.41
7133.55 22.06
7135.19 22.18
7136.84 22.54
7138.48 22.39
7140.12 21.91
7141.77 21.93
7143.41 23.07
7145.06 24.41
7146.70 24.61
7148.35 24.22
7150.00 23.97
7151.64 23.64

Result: 24.6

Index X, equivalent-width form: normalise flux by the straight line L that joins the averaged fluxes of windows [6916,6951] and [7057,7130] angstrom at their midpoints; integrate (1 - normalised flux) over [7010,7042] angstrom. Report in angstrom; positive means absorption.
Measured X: -2.8 angstrom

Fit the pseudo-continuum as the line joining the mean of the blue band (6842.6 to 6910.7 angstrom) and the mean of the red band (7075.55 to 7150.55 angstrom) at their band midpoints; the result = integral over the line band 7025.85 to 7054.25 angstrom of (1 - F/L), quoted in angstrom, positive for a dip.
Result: -2.6 angstrom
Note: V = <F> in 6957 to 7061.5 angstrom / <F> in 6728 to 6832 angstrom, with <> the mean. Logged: 1.01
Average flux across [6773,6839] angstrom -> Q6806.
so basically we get 24.4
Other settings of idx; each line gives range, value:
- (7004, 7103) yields 24.6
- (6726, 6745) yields 26.9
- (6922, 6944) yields 24.6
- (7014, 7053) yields 25.9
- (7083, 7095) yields 23.4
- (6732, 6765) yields 25.2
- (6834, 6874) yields 24.1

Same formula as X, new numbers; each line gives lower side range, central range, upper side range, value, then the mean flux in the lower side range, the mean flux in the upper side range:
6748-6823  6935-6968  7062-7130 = -1.88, 24.4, 23.4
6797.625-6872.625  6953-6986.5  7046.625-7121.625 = -1.47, 24.1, 23.5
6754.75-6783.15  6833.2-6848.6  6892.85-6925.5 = 0.80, 24.8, 25.2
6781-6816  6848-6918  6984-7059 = 0.24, 24.6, 25.2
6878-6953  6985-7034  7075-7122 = -1.62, 24.8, 23.6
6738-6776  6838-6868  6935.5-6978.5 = 0.83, 24.5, 25.1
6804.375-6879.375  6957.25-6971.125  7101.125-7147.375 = -1.09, 24.1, 23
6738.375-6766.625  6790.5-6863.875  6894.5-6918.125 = 2.57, 24.6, 25.4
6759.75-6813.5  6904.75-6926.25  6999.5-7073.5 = -0.59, 24.6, 24.9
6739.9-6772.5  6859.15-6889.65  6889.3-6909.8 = 0.41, 24.5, 24.9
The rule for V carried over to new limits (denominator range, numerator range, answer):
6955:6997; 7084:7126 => 0.94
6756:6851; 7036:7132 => 0.98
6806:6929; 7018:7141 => 0.98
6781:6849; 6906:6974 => 1.03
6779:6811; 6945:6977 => 1.01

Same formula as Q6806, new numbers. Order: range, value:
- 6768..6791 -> 24.9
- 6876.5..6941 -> 24.8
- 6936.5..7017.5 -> 24.8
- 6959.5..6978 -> 25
